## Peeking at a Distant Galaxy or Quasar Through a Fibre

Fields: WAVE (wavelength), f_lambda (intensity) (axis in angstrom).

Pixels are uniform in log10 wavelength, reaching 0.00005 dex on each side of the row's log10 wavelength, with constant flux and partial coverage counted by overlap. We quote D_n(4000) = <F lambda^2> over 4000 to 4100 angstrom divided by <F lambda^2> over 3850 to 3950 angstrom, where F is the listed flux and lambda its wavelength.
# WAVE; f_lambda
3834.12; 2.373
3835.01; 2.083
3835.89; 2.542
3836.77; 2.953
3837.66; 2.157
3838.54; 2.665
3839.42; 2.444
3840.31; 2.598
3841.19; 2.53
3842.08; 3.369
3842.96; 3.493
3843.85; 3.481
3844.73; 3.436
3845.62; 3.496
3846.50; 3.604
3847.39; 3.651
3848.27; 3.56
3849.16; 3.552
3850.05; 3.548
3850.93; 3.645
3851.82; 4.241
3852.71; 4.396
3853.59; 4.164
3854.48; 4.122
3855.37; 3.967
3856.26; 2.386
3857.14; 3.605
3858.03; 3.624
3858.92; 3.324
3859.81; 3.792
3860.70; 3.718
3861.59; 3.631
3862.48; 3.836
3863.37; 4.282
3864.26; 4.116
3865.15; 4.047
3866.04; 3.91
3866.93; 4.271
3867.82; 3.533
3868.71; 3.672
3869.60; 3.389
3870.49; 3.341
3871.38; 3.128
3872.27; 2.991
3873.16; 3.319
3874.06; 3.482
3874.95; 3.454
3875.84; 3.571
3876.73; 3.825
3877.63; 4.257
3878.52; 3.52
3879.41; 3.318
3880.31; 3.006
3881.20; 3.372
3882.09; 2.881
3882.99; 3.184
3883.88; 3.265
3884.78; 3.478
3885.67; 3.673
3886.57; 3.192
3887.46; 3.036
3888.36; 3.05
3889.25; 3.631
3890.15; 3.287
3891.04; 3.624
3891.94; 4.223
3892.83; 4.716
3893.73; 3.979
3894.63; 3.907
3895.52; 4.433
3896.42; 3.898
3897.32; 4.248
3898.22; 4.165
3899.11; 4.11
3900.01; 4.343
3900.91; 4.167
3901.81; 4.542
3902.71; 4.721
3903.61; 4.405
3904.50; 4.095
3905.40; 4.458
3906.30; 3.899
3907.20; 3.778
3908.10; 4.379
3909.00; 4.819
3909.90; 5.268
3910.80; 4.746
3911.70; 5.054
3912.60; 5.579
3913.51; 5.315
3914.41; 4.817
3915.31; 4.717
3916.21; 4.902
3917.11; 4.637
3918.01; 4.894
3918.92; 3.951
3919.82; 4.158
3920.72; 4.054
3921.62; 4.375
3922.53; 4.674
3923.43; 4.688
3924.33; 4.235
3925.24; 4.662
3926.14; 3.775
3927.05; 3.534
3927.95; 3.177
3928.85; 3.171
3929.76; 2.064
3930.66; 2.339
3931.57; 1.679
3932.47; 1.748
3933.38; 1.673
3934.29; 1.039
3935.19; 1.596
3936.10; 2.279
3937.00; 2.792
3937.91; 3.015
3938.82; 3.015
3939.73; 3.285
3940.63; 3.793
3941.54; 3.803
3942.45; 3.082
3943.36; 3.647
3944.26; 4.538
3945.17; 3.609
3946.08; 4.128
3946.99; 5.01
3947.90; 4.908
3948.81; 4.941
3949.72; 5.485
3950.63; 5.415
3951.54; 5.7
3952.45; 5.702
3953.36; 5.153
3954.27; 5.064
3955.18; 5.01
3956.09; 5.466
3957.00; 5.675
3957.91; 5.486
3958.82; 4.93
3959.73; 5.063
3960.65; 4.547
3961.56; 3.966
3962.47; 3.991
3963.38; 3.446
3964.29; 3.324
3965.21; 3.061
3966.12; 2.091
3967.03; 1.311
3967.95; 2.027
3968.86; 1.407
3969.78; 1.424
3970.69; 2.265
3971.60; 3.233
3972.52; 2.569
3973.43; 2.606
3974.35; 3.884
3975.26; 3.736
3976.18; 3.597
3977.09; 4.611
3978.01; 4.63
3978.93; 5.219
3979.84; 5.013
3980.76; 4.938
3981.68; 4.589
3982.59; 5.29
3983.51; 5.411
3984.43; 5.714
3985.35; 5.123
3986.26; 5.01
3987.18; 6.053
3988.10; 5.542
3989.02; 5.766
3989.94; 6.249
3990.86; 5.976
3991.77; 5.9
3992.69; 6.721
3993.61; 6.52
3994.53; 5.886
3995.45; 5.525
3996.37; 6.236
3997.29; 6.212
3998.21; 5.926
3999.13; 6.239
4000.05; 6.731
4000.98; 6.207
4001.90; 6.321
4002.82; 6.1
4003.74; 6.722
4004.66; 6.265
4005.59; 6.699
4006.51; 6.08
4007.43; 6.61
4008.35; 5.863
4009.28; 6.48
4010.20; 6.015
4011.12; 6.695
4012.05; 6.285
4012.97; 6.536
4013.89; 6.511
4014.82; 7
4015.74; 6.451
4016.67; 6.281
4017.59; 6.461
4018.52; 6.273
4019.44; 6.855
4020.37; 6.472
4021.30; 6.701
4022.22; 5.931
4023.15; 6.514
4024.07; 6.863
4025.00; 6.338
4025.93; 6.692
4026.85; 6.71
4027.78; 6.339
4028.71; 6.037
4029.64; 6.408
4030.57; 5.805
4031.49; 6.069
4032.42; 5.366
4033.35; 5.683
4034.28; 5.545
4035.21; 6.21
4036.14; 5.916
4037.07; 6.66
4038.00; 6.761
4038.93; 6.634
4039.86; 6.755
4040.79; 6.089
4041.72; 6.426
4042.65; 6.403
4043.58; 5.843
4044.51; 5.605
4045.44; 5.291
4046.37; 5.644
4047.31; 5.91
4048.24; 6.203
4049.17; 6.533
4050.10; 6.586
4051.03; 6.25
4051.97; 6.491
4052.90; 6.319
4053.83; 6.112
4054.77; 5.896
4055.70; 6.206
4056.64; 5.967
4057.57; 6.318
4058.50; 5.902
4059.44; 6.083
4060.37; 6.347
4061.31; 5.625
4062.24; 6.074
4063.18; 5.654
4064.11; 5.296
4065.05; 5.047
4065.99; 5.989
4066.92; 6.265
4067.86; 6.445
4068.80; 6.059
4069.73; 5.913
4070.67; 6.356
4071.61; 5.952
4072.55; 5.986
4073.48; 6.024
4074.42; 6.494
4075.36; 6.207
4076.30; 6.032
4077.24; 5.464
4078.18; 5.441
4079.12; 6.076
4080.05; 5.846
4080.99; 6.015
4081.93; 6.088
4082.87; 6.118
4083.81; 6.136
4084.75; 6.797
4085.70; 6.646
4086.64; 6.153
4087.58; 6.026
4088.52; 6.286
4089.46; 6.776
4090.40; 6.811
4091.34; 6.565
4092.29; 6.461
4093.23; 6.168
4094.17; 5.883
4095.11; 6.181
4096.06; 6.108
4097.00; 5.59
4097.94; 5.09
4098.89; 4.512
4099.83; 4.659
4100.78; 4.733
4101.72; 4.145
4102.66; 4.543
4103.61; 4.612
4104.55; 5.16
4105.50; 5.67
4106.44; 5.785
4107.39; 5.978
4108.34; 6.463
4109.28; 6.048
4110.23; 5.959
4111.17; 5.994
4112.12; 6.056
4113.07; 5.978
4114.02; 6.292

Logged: 1.75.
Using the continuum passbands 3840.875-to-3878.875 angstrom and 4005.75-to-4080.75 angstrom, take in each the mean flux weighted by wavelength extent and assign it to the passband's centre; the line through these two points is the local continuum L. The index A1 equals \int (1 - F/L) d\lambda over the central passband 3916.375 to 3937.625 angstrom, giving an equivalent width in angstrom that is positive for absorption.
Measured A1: 5.9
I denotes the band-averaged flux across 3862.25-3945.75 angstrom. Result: 3.75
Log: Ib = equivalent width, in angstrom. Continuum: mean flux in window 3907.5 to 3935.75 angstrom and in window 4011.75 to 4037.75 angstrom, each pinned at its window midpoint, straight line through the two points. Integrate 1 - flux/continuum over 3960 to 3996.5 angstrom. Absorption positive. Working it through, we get 6.4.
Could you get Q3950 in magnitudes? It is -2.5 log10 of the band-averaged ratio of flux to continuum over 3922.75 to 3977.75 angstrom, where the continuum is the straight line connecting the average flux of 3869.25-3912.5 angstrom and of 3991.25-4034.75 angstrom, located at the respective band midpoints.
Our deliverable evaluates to 0.36 mag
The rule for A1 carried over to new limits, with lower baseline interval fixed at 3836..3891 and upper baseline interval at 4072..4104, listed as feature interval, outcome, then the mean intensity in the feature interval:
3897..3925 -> -3.9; 4.52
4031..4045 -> -2.1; 6.13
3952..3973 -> 3.5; 3.75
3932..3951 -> 3.8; 3.46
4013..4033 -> -4.8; 6.38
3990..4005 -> -4.1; 6.22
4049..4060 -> -1.5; 6.22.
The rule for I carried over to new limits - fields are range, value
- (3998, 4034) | 6.34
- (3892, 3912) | 4.36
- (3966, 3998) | 4.56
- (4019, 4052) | 6.23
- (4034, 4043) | 6.35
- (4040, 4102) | 5.99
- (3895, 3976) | 3.91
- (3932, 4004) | 4.44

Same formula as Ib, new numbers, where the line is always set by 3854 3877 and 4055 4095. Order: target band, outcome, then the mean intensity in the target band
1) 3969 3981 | 3.3 angstrom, 3.59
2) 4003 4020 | -3.5 angstrom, 6.44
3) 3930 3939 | 4.8 angstrom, 2.09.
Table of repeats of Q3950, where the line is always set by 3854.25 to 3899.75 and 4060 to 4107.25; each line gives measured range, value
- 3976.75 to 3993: -0.13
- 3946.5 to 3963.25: -0.13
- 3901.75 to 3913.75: -0.17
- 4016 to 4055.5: -0.17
